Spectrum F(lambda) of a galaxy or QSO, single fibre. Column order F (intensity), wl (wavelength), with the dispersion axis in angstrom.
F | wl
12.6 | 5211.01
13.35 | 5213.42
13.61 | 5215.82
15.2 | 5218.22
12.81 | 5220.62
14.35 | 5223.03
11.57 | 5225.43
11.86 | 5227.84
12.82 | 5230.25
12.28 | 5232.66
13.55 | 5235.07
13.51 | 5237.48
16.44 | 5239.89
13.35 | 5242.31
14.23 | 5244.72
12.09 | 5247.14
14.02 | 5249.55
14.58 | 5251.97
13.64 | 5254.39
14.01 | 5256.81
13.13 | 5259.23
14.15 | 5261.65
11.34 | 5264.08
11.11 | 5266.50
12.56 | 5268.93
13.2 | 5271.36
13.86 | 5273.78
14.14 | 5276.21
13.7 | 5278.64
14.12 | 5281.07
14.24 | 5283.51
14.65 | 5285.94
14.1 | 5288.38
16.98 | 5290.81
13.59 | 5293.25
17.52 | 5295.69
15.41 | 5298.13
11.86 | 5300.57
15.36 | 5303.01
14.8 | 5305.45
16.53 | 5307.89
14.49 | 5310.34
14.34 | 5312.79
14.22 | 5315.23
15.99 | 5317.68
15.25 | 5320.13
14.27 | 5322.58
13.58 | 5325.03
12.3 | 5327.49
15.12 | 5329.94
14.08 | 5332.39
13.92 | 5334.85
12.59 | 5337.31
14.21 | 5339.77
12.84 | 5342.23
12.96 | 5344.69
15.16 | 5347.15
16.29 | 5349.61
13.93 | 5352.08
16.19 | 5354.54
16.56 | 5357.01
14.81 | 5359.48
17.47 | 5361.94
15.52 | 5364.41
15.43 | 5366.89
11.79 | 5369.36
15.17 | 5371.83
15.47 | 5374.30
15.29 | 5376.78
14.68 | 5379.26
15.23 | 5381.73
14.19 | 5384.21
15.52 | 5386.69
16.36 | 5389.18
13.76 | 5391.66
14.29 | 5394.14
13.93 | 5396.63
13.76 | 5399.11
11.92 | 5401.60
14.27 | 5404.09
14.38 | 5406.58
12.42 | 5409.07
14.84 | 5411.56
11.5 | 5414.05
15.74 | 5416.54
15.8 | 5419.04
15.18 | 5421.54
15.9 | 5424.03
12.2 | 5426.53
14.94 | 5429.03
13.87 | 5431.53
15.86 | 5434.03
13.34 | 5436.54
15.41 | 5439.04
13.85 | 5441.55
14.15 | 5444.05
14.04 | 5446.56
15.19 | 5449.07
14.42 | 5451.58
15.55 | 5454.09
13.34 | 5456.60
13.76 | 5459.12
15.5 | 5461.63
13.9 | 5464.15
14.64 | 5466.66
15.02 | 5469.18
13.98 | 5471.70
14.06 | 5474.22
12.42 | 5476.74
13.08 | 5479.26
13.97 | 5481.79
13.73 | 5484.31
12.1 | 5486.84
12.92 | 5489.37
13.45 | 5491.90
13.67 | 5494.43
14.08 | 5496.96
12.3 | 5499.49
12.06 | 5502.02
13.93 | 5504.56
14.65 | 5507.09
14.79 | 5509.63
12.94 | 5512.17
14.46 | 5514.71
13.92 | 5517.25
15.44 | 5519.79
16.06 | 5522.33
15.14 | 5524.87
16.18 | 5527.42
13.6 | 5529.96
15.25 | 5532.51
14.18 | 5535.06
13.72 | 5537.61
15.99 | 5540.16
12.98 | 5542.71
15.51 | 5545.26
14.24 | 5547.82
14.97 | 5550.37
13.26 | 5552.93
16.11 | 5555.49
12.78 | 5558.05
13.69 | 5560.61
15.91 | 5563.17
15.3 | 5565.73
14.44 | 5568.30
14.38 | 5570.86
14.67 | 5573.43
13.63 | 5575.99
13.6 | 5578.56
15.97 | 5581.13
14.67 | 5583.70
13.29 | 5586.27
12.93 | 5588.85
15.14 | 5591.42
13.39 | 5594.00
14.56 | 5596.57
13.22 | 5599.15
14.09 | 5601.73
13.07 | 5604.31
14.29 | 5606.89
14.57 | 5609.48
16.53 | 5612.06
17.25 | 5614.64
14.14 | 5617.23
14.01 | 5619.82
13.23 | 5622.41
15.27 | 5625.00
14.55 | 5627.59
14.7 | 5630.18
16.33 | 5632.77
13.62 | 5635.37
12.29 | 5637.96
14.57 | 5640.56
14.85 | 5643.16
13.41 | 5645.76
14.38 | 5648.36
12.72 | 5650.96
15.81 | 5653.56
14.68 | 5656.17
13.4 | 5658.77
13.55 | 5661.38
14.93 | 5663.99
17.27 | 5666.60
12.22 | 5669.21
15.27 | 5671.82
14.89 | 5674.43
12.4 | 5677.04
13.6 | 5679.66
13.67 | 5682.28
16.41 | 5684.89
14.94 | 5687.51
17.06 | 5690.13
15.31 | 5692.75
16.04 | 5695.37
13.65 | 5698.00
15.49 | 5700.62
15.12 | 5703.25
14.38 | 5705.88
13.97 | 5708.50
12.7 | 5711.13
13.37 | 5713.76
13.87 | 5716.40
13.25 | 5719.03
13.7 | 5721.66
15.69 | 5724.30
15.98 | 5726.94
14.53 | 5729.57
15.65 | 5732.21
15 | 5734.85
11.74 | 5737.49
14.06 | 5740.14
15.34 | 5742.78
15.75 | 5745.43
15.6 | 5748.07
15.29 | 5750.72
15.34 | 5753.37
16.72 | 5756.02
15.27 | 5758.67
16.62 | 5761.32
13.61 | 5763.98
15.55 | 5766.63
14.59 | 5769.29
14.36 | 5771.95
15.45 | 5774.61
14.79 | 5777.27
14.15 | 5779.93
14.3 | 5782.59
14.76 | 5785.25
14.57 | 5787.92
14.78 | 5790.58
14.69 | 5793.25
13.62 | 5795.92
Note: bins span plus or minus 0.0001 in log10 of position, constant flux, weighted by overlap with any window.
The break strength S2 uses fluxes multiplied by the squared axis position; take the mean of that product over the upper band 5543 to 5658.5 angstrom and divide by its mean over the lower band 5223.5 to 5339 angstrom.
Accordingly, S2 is 1.2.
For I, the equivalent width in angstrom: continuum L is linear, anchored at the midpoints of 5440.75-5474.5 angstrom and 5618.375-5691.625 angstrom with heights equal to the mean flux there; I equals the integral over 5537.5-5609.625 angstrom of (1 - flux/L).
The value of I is 0.6 angstrom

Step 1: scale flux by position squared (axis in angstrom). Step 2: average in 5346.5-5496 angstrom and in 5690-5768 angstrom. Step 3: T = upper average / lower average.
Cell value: 1.1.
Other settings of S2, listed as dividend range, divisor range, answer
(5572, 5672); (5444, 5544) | 1.06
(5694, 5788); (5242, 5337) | 1.23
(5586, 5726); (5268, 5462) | 1.10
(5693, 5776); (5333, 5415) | 1.16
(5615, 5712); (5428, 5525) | 1.10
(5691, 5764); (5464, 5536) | 1.15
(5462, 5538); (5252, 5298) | 1.09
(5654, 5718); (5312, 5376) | 1.13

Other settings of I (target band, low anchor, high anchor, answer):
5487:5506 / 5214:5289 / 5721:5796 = 1.37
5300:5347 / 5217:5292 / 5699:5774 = -1.48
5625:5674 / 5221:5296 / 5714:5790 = 0.60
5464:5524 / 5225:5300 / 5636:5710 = 1.47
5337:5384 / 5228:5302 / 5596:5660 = -3.07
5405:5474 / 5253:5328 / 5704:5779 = -0.21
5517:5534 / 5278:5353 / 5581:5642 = -0.87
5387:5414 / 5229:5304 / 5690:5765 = 0.37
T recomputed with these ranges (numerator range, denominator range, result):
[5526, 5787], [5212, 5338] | 1.20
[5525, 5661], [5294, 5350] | 1.10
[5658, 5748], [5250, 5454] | 1.15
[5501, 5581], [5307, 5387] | 1.06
